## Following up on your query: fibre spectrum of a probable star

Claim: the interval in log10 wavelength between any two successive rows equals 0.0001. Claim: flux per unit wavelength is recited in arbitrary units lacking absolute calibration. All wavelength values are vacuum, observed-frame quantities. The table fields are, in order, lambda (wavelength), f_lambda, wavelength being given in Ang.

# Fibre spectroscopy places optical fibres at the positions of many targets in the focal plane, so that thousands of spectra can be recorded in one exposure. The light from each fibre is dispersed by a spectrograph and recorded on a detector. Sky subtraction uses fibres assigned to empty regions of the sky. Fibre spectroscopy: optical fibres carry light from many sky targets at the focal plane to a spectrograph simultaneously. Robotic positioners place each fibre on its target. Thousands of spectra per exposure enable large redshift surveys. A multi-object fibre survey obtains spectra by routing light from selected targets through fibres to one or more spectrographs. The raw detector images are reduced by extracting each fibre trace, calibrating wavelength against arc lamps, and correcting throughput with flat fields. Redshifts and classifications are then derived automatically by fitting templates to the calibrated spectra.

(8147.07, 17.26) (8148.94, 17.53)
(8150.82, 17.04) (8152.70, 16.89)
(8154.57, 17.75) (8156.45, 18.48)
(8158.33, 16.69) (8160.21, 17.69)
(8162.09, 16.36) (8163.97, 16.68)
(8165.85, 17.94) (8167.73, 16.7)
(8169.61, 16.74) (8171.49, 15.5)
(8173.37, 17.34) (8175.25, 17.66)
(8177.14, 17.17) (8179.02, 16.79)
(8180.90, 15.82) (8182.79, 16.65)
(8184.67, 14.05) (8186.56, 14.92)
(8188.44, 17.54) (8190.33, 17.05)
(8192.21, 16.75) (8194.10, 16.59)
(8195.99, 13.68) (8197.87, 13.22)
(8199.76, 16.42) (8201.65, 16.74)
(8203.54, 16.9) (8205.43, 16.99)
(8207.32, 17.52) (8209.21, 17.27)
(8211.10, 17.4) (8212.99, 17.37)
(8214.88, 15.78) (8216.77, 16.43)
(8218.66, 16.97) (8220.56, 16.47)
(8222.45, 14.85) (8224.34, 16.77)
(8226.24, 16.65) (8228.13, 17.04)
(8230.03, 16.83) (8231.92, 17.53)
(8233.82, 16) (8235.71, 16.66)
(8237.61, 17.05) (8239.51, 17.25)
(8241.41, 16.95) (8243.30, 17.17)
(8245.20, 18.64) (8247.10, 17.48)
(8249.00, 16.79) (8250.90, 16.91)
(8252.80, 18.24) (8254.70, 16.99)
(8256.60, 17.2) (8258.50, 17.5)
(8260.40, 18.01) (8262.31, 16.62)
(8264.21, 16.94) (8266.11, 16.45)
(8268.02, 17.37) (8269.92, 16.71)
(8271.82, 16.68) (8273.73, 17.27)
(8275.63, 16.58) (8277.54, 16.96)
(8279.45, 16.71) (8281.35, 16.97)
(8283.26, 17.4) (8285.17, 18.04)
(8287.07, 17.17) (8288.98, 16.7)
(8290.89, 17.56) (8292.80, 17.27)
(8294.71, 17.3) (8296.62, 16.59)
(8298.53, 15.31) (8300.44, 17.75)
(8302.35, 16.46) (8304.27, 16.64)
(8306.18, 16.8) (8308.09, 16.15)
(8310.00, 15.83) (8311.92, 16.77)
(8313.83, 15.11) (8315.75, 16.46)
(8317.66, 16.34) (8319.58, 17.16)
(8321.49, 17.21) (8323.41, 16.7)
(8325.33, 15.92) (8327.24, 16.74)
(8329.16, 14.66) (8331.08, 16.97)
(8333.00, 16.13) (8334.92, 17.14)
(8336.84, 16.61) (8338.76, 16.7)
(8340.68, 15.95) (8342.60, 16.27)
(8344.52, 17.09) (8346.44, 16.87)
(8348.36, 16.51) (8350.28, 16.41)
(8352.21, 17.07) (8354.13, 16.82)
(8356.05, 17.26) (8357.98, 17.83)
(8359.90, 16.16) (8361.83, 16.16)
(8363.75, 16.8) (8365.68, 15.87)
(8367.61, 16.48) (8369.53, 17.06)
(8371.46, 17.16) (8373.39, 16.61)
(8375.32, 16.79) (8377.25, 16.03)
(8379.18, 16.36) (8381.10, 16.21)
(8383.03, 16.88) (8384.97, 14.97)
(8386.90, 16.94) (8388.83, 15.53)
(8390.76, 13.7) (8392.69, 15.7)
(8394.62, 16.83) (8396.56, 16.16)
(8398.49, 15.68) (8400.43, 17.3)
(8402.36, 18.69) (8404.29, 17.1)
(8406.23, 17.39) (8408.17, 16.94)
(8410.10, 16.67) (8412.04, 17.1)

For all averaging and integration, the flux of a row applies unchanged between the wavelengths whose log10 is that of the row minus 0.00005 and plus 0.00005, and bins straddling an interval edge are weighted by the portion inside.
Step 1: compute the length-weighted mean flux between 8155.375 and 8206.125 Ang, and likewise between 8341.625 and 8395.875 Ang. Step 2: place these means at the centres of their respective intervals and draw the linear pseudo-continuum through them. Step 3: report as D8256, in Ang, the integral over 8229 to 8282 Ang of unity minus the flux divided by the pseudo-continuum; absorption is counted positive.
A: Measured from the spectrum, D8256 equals -2.01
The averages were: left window 16.5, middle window 17.1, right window 16.4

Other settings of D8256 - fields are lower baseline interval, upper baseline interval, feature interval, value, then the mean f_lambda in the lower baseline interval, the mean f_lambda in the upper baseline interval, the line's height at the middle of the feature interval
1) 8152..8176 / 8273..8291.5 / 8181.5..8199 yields 1.5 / 17.1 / 17.1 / 17.1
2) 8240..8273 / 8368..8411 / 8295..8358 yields 1.1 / 17.2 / 16.5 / 16.8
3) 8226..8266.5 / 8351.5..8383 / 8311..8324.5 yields 0.3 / 17.2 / 16.7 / 16.9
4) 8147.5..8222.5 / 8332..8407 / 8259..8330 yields -0.7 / 16.6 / 16.5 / 16.6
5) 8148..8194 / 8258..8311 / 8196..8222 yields 0.6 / 16.8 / 16.9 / 16.9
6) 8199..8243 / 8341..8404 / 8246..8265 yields -0.6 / 16.8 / 16.5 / 16.7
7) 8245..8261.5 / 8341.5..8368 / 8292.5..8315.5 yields 0.8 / 17.5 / 16.7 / 17.1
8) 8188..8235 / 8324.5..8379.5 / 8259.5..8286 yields -0.8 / 16.5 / 16.6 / 16.5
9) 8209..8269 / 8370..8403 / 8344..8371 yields -0.5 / 17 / 16.3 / 16.4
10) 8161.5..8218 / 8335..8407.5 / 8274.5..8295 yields -0.8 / 16.5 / 16.5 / 16.5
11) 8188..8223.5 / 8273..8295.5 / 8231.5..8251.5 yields -0.4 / 16.4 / 17.2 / 16.7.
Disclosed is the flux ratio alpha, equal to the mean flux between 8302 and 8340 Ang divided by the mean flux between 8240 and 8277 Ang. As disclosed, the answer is 0.96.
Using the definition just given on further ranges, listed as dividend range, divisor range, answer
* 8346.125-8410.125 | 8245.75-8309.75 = 0.97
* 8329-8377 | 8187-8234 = 1.01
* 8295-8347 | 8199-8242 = 0.98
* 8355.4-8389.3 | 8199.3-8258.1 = 0.97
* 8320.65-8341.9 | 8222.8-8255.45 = 0.96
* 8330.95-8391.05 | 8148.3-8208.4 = 0.99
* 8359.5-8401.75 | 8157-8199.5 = 0.99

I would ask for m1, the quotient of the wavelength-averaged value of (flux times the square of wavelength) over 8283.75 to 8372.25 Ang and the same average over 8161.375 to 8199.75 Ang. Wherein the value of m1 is 1.1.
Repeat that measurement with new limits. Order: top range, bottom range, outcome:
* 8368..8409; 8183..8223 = 1.06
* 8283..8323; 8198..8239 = 1.03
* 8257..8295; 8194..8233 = 1.06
